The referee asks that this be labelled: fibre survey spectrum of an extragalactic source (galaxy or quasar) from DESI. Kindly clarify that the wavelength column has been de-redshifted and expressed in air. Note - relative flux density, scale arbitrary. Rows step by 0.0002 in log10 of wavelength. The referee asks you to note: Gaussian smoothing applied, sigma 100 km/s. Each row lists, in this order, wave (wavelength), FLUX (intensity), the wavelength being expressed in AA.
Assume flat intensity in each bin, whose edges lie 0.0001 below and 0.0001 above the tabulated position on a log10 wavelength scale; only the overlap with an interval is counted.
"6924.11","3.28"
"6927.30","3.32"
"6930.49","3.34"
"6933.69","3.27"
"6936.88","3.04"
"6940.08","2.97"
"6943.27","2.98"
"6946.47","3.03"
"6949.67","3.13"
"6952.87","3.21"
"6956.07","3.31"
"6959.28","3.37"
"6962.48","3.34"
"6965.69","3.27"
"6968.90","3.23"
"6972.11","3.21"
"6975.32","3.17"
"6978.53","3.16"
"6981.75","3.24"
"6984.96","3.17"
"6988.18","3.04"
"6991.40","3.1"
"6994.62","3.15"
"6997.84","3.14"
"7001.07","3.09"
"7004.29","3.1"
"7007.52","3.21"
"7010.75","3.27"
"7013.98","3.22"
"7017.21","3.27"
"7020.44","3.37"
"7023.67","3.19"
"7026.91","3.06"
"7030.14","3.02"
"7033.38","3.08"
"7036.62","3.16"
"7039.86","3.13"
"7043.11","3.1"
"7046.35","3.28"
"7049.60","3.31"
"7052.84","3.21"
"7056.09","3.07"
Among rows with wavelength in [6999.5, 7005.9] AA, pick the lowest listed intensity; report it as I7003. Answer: 3.09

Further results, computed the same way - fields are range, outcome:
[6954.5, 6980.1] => 3.16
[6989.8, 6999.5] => 3.1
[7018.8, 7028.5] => 3.06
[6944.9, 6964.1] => 3.03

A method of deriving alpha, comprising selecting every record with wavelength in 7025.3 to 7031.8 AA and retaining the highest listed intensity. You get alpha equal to 3.06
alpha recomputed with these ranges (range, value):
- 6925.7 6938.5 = 3.34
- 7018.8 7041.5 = 3.37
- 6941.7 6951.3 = 3.13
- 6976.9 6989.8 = 3.24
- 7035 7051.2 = 3.31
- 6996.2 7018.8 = 3.27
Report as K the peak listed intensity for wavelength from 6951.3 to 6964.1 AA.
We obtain 3.37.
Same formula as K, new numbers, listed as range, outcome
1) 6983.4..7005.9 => 3.17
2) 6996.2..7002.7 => 3.14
